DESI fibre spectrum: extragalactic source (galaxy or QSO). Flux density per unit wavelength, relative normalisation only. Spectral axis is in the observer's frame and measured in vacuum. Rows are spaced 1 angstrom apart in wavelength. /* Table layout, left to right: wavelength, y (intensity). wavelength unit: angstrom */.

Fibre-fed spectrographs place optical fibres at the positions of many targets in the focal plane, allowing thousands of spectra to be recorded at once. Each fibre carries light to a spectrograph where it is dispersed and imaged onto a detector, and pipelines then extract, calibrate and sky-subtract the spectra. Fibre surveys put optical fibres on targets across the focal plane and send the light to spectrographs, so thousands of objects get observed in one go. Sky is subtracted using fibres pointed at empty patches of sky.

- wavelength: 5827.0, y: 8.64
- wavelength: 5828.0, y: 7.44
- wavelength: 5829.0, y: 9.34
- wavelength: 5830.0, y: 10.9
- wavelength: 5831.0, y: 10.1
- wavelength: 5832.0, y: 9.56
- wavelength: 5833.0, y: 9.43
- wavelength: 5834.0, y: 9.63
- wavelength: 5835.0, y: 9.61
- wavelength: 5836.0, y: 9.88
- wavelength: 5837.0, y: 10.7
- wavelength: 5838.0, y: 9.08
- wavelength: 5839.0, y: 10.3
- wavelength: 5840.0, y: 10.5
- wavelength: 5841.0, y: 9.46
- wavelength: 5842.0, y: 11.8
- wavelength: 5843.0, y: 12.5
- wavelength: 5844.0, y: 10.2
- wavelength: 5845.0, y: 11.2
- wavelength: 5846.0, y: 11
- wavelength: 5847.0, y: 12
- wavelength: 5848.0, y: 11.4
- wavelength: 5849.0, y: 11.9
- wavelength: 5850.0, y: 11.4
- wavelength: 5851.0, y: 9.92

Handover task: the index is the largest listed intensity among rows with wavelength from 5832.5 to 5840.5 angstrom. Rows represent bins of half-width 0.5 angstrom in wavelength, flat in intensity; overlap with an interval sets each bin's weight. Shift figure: 10.7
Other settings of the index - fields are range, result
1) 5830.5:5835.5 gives 10.1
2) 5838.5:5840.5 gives 10.5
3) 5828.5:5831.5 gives 10.9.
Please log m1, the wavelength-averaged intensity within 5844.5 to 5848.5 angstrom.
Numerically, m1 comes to 11.4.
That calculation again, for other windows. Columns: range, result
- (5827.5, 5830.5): 9.23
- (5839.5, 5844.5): 10.9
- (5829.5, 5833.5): 10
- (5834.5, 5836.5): 9.75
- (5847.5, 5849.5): 11.7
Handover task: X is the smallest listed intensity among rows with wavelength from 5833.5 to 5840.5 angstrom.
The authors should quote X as 9.08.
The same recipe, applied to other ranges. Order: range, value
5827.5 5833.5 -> 7.44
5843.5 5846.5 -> 10.2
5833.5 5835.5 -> 9.61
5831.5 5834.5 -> 9.43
